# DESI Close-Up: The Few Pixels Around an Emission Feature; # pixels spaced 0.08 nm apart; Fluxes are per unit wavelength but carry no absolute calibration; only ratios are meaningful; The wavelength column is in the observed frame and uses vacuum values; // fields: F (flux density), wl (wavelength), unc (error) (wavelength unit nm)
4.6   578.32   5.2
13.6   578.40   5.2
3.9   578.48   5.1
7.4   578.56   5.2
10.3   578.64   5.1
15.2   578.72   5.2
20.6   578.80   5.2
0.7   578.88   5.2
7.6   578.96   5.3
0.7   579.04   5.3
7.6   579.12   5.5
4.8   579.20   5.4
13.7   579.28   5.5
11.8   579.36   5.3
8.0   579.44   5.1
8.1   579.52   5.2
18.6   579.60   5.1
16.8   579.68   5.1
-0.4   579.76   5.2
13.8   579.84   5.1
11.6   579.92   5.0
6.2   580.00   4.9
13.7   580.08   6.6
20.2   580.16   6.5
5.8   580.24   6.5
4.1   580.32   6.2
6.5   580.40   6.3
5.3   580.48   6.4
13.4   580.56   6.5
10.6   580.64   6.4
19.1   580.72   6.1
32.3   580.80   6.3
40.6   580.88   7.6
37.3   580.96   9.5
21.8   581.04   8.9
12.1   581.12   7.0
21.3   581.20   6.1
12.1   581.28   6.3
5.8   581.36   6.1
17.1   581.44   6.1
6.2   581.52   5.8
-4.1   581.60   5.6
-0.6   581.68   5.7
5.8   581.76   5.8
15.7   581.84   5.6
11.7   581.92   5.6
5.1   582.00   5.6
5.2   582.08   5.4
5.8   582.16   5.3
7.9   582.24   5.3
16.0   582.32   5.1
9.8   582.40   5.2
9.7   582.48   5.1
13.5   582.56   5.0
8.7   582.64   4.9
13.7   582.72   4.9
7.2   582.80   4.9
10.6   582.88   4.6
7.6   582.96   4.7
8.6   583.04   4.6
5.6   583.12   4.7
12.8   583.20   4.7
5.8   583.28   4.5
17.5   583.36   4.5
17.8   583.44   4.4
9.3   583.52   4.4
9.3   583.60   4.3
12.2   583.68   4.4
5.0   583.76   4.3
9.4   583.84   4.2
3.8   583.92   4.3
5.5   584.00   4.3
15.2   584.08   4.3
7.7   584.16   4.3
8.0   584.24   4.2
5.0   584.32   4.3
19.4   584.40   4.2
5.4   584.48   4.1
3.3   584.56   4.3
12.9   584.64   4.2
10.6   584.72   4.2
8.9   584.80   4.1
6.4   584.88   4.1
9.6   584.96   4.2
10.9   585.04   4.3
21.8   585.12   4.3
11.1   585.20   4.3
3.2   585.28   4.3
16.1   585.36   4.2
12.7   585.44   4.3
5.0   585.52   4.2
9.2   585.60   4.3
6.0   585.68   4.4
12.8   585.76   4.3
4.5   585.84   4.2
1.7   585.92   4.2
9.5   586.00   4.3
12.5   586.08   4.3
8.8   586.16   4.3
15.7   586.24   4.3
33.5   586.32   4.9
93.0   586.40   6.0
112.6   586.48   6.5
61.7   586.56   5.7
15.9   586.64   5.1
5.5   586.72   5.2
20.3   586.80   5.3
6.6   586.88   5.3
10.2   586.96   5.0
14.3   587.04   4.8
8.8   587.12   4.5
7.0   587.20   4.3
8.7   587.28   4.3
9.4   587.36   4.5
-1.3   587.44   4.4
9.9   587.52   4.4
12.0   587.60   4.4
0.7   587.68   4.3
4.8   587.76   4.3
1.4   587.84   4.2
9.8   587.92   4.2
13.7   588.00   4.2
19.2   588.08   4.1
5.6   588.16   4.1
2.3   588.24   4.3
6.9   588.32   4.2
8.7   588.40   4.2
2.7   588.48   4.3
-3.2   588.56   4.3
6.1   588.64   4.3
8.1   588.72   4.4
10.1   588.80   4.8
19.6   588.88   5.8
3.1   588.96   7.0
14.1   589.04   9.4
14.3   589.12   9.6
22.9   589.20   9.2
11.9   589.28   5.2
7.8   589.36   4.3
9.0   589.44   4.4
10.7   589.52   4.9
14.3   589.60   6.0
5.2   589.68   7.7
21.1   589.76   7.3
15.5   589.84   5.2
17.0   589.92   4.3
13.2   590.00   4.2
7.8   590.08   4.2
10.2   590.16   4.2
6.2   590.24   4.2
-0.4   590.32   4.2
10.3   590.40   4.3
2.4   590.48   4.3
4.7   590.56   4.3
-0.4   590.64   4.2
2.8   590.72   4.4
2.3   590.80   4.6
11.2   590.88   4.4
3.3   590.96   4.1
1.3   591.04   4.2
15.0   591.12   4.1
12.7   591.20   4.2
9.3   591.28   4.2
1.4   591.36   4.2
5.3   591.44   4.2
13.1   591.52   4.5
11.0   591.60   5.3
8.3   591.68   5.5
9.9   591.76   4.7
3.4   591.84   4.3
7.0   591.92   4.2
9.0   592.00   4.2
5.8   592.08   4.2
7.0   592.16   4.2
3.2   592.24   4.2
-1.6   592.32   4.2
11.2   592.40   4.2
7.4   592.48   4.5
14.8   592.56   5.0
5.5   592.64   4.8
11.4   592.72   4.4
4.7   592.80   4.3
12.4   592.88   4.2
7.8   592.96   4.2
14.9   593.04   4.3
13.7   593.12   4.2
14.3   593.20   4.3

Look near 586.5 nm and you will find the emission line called [O III] 5007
